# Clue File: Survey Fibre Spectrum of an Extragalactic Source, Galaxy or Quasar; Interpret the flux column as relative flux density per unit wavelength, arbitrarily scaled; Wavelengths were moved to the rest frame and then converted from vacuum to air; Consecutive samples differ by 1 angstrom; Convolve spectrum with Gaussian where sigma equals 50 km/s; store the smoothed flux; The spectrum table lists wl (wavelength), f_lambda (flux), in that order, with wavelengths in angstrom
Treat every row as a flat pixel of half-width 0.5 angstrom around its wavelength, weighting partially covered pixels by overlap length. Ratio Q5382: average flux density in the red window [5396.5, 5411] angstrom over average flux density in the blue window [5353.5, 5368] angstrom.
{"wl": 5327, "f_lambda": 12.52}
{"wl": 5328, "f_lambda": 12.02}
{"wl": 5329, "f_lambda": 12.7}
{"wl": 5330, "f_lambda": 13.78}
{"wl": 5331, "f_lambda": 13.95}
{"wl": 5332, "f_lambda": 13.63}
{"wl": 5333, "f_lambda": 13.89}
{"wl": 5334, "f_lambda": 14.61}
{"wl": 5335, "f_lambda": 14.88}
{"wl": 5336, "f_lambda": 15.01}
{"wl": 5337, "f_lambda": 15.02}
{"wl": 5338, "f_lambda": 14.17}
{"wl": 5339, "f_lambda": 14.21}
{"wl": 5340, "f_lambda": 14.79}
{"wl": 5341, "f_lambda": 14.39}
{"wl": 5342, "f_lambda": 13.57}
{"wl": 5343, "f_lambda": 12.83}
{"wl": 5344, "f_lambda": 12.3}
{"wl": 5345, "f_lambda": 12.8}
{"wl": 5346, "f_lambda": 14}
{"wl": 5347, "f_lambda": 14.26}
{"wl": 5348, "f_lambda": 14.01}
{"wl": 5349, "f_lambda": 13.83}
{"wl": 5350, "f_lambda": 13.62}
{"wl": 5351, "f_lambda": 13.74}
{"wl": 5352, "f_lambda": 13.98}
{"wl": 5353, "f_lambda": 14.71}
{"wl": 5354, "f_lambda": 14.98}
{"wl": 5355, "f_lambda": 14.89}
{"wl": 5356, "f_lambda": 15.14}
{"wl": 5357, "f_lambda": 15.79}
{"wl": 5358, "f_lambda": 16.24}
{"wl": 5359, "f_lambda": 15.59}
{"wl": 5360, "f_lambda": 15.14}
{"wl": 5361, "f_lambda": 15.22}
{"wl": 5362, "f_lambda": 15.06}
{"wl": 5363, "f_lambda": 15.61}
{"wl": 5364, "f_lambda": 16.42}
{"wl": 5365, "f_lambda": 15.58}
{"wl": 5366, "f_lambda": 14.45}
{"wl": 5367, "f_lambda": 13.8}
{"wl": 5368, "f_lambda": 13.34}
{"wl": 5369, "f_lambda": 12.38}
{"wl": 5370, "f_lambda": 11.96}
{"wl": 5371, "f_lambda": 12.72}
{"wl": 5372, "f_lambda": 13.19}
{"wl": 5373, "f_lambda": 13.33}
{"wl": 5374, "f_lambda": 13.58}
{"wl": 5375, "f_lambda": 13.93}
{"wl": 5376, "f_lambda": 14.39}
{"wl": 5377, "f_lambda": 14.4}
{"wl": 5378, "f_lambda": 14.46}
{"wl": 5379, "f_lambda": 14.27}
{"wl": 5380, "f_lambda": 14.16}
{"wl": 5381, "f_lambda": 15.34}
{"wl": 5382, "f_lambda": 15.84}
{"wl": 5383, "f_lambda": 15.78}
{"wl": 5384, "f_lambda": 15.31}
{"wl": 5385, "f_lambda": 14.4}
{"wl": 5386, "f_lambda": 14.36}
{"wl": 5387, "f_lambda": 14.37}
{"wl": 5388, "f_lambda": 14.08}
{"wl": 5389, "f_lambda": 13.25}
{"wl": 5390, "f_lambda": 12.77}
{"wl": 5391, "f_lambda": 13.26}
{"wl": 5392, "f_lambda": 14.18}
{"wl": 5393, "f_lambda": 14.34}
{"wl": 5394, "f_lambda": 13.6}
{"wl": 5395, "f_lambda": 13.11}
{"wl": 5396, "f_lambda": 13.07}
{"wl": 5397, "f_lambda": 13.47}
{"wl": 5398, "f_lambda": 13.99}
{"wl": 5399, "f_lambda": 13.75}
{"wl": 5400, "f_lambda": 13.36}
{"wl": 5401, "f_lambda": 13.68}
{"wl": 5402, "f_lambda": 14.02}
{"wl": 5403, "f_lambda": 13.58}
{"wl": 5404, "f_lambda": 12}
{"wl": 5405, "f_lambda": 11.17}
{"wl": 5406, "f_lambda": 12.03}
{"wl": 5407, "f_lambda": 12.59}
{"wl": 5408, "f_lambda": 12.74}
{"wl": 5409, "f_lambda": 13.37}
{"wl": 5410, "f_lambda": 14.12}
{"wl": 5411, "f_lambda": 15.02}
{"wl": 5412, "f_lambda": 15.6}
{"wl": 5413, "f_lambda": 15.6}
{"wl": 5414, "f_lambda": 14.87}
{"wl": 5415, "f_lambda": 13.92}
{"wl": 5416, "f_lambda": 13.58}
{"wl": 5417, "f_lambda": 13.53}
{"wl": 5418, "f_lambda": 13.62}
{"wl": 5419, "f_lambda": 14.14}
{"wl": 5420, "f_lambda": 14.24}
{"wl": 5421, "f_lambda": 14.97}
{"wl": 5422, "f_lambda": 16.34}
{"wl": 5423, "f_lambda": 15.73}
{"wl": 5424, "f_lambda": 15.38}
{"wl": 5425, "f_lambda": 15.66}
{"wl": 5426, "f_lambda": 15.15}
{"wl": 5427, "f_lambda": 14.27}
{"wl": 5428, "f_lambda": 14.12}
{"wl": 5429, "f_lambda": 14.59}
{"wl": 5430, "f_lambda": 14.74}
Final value 0.87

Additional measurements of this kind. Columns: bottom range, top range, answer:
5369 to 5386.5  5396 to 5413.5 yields 0.96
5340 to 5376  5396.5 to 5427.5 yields 0.99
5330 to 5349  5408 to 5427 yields 1.05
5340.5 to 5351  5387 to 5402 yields 1.00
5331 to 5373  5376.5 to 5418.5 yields 0.97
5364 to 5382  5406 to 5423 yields 1.02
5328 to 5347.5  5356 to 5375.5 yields 1.04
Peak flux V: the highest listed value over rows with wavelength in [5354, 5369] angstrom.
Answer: 16.42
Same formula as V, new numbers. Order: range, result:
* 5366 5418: 15.84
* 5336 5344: 15.02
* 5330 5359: 16.24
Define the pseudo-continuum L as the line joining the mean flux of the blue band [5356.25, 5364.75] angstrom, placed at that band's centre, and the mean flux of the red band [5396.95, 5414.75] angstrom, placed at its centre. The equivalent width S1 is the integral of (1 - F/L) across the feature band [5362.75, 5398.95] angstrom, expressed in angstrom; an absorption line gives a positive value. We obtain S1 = 1.6 angstrom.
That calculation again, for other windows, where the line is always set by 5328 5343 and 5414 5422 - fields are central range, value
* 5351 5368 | -1.2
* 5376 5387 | -0.5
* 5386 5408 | 1.3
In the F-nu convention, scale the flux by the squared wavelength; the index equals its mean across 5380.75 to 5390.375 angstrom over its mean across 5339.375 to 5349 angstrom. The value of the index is 1.08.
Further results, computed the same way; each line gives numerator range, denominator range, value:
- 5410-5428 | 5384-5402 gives 1.08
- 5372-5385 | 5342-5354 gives 1.07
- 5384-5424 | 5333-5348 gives 1.01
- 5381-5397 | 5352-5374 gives 0.98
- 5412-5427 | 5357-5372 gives 1.04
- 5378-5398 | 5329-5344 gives 1.02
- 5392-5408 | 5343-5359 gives 0.94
